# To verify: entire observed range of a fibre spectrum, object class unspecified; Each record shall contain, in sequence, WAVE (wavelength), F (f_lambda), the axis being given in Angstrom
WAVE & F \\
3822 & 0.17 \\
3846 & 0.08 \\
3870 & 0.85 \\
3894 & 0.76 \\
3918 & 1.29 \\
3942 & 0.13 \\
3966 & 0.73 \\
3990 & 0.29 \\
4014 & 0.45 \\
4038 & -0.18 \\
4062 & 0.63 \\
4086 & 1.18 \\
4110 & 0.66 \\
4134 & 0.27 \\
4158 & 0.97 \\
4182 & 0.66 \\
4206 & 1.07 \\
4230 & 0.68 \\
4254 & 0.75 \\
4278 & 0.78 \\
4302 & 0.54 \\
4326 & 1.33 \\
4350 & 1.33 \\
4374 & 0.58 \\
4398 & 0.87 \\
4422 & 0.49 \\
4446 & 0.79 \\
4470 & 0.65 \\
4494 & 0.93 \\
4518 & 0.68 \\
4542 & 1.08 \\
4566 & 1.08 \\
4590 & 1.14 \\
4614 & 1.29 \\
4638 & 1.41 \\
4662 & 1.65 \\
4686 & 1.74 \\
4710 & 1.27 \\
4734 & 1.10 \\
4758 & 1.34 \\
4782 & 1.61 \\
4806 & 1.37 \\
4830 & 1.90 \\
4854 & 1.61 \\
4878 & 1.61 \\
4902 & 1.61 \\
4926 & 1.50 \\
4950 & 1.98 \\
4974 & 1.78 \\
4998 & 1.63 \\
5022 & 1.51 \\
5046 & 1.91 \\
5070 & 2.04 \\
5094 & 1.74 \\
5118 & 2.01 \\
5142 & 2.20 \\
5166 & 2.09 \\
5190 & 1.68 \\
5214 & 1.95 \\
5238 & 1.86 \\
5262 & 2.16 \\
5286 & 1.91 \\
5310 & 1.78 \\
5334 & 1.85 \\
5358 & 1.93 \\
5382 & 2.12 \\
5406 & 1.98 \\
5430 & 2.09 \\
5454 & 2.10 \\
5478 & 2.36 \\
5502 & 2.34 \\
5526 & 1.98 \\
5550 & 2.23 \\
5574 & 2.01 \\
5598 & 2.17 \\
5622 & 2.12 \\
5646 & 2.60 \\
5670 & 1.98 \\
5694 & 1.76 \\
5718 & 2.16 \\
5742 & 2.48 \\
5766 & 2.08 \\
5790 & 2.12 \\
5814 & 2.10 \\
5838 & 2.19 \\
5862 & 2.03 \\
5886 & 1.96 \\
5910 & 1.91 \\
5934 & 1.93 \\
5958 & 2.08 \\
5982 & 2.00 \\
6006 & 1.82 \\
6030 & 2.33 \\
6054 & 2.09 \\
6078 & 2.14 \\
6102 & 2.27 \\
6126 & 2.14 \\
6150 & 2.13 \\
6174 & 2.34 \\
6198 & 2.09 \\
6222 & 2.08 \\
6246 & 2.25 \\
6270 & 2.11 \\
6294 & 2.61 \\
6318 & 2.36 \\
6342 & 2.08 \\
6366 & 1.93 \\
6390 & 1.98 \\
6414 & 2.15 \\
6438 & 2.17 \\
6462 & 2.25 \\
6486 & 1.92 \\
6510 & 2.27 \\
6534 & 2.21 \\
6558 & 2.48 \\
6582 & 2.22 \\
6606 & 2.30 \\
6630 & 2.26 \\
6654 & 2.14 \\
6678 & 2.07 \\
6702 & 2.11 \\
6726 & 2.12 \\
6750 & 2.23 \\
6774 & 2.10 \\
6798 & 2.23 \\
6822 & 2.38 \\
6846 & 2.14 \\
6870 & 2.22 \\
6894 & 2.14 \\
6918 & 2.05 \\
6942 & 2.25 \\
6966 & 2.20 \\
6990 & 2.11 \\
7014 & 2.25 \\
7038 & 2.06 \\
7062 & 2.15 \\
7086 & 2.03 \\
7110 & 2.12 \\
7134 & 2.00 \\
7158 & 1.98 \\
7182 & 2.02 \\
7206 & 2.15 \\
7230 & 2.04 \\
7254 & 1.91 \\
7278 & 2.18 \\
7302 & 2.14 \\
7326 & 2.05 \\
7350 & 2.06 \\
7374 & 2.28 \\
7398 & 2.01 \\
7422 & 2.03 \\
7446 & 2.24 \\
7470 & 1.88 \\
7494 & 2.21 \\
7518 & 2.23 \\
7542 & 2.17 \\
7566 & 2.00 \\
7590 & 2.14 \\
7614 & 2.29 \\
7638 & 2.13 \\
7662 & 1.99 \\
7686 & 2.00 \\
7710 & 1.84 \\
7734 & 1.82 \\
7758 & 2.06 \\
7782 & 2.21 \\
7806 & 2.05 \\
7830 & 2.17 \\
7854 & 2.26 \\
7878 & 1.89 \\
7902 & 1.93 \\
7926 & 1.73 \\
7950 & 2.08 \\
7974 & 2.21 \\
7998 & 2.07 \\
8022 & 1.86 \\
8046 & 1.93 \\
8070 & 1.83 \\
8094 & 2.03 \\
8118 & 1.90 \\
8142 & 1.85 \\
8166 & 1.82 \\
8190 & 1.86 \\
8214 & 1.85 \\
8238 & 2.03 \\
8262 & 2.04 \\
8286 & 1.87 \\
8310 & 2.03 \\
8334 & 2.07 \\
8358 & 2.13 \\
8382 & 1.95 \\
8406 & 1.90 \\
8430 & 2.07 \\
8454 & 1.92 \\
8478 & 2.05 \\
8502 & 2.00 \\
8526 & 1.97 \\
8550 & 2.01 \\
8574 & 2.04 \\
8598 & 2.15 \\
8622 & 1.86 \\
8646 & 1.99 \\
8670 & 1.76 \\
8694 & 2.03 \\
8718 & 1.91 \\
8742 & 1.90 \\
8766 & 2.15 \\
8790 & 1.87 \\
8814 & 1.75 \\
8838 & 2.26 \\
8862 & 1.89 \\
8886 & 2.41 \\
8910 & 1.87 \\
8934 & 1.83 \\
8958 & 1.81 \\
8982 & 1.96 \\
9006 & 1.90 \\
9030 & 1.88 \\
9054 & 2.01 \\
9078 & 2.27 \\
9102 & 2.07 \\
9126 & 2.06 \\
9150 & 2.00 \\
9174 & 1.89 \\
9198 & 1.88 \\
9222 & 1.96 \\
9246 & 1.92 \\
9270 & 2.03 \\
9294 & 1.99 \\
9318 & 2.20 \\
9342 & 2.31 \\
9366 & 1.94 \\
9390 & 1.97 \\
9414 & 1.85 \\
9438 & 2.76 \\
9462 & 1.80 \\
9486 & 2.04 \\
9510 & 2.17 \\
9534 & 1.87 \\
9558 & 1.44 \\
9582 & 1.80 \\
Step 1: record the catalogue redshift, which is 0.14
